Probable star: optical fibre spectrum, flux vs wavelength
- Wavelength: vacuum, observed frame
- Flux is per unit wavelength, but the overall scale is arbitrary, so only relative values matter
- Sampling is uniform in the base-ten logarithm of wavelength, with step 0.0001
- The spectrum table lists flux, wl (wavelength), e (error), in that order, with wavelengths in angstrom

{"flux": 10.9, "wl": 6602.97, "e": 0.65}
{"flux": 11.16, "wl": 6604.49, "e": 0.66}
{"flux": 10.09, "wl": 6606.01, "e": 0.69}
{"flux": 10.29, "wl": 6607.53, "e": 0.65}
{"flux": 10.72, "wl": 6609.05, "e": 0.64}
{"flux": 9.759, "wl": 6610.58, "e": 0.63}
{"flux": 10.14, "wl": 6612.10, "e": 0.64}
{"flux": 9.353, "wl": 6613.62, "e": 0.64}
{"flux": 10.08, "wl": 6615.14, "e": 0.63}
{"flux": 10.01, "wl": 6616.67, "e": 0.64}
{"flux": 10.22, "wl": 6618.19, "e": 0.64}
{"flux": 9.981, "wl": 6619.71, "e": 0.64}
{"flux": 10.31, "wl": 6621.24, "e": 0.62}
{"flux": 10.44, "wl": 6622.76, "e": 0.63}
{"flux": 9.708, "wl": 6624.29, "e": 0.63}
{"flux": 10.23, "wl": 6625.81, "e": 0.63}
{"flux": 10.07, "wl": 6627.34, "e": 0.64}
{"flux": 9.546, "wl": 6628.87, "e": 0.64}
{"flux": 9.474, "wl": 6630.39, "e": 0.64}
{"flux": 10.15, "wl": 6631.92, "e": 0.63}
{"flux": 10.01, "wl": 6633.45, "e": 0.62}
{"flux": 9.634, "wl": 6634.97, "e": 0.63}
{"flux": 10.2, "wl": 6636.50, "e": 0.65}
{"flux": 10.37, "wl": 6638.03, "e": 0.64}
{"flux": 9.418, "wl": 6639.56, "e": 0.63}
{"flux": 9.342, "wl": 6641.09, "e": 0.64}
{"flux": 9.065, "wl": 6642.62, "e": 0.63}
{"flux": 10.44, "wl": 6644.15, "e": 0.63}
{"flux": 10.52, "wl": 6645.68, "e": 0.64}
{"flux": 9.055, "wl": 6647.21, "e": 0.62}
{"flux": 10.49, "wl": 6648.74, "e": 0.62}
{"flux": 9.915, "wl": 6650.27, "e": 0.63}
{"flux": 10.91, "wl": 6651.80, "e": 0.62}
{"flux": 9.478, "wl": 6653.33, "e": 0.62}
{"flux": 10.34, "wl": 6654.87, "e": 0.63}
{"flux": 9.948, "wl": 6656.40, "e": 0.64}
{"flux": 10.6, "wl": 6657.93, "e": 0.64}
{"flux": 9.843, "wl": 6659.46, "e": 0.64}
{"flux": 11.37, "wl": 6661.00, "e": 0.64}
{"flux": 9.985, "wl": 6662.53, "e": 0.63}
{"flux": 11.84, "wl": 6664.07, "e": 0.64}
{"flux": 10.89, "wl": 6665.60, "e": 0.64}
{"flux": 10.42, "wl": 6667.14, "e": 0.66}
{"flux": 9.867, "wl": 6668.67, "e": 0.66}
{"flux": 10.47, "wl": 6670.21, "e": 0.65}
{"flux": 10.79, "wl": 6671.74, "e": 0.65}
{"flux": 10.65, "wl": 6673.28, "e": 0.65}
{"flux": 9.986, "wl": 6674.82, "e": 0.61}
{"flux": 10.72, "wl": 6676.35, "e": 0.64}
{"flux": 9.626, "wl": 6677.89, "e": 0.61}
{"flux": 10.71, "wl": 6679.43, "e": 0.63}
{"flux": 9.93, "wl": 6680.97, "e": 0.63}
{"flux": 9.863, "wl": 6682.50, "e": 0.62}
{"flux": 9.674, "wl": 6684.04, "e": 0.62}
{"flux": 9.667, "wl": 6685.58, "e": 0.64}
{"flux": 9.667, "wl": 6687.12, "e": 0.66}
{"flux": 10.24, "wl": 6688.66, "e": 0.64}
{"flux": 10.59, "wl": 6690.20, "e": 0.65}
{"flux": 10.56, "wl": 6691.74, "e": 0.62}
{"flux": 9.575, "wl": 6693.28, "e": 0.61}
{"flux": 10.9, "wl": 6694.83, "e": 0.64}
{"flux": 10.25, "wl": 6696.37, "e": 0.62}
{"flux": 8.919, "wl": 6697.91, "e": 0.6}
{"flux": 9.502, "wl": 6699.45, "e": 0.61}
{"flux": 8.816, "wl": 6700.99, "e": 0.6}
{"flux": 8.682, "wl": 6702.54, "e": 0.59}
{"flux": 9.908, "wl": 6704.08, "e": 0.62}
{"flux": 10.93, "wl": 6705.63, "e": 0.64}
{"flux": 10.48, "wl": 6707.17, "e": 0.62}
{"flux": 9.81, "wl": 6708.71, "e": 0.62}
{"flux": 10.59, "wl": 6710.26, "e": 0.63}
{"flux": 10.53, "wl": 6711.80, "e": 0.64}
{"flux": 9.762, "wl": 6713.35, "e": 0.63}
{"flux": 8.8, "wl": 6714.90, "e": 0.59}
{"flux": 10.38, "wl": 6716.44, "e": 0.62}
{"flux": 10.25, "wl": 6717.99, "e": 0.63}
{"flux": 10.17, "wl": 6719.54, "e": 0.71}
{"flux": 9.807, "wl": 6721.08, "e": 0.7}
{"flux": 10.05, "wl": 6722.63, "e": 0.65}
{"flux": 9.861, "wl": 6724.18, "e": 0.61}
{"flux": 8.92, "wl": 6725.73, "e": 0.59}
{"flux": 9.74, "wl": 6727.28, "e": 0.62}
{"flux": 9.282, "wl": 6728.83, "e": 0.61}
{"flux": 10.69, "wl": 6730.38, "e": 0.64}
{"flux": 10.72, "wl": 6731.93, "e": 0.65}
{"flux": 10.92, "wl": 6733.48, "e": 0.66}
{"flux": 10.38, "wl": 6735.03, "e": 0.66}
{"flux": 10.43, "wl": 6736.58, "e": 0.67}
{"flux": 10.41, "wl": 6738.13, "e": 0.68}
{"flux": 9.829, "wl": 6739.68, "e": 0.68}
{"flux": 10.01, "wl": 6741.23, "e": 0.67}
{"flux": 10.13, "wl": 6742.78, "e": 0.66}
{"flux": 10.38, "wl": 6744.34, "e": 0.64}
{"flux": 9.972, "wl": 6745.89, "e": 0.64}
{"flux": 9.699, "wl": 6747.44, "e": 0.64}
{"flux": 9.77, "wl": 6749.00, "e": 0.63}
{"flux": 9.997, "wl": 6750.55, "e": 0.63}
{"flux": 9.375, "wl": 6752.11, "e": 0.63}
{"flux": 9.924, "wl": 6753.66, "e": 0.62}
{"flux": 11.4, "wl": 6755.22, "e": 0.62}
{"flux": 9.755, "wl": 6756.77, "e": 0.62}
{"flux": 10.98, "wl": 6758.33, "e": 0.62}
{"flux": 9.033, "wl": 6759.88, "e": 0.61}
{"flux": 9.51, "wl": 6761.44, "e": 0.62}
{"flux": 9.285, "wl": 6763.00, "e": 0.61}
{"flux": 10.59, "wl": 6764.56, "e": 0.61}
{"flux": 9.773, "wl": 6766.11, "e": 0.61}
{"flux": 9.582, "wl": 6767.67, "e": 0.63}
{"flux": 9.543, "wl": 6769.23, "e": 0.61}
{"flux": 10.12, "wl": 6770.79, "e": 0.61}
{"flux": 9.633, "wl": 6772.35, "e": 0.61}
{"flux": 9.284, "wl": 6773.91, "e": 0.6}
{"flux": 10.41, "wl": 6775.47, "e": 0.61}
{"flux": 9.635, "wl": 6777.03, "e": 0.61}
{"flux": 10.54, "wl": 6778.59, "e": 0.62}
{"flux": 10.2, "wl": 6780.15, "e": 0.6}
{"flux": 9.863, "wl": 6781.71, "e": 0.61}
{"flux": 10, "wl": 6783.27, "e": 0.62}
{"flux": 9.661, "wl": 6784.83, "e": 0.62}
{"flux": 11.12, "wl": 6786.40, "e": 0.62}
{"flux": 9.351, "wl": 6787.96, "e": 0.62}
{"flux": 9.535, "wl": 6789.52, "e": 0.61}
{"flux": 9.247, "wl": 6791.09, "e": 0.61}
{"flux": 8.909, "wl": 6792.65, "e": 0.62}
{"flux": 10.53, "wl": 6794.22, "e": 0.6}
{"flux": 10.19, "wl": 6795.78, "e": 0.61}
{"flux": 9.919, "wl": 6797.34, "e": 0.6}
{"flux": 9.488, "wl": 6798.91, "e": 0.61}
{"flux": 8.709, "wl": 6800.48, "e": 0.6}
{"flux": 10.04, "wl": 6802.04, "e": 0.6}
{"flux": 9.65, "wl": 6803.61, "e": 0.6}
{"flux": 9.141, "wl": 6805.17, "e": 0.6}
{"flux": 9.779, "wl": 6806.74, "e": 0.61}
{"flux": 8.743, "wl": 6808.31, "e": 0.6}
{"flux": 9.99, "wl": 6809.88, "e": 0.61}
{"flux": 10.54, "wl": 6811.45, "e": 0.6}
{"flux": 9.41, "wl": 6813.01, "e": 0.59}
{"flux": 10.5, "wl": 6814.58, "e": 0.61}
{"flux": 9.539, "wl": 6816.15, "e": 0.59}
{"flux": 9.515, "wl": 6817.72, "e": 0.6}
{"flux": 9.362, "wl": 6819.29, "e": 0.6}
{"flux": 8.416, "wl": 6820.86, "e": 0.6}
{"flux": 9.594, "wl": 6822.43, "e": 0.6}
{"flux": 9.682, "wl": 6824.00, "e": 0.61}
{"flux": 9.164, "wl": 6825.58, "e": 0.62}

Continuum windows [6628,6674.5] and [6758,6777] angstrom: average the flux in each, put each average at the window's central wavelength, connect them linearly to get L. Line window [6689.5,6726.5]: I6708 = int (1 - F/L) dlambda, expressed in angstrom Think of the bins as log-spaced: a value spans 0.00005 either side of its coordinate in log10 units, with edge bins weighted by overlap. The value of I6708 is 0.2 angstrom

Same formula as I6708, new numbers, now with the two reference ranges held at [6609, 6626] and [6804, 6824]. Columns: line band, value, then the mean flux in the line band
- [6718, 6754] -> -1.0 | 10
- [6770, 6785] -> -0.5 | 9.95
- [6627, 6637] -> 0.2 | 9.85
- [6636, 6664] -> -0.4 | 10.1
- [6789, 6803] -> 0.0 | 9.62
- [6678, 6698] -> -0.4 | 10.1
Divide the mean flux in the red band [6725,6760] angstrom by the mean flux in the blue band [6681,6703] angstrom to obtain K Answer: 1.03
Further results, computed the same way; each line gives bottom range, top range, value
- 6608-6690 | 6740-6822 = 0.97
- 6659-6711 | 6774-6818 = 0.96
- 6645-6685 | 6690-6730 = 0.96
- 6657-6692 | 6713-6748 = 0.97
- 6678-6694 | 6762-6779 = 0.98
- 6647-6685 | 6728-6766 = 0.98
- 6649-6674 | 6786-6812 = 0.92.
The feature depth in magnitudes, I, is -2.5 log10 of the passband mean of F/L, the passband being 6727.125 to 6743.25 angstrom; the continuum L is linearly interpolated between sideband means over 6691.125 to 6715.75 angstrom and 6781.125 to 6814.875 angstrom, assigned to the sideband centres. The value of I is -0.05 mag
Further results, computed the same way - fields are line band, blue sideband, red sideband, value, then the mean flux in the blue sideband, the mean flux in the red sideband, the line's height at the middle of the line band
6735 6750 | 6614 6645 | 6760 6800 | -0.03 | 9.93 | 9.81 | 9.84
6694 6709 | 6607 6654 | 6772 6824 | 0.01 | 9.98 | 9.71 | 9.86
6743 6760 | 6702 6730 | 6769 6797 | -0.02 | 9.91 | 9.88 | 9.9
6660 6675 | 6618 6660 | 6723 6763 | -0.07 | 9.99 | 10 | 10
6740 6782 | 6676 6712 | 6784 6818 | -0.01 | 9.99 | 9.71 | 9.81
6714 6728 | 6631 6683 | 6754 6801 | 0.03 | 10.2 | 9.87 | 10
